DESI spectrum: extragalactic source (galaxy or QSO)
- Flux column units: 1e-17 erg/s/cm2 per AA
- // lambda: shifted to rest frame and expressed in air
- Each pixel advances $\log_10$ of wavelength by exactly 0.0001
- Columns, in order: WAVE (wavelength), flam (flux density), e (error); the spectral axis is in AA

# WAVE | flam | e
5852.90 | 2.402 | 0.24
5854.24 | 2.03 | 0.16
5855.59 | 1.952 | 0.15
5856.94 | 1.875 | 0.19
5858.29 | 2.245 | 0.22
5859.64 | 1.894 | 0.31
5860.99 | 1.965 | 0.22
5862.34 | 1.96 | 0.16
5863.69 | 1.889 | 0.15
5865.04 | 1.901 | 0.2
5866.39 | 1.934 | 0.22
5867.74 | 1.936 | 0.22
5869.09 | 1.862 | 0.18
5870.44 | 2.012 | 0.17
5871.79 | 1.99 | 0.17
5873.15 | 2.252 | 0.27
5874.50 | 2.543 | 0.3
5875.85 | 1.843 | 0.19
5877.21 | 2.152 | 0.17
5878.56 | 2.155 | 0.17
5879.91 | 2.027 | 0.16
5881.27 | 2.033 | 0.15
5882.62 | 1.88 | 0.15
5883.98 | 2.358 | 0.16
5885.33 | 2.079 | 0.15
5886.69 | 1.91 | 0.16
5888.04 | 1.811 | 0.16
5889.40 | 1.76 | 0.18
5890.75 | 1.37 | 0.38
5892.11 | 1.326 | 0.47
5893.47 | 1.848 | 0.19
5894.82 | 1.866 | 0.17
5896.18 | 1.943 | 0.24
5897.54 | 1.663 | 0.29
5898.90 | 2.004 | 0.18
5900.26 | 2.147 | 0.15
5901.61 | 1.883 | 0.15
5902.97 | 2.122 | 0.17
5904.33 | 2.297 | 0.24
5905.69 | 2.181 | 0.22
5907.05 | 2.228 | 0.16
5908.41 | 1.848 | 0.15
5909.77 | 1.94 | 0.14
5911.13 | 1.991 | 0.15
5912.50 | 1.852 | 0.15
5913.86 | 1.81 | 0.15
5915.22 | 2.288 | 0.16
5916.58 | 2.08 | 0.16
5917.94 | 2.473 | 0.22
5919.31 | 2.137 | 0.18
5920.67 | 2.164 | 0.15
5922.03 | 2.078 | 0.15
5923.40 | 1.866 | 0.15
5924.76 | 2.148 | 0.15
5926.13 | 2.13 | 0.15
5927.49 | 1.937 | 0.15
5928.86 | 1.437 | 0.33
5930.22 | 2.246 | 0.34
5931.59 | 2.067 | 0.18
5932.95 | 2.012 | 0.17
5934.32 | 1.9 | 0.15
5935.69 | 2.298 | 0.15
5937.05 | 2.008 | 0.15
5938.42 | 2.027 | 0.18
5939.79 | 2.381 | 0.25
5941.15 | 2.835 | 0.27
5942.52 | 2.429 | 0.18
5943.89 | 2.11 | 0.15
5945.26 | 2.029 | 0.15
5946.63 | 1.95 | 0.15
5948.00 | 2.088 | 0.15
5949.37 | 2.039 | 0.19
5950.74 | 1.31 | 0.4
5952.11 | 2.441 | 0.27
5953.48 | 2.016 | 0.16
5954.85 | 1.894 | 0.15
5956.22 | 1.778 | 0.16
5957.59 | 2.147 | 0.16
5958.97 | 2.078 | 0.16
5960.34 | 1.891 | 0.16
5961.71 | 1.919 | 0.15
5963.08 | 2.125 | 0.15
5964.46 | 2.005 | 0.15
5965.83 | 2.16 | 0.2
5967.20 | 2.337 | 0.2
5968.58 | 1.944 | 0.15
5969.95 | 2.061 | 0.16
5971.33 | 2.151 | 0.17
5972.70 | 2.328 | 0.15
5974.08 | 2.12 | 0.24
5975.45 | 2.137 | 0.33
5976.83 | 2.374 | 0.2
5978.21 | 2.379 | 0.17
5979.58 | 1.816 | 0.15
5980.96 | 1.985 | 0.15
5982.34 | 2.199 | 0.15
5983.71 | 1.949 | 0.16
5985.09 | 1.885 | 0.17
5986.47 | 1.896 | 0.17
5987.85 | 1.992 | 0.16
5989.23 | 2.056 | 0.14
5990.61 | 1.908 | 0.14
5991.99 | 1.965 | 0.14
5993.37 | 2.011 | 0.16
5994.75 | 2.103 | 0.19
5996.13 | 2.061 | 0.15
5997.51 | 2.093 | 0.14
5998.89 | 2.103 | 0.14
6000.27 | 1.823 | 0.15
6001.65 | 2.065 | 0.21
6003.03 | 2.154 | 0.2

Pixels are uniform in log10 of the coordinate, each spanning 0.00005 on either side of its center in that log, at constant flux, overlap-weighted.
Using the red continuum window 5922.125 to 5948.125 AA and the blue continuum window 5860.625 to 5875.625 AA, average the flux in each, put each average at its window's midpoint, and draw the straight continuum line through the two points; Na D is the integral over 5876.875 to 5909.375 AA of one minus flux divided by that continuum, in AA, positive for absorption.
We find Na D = 1.54 AA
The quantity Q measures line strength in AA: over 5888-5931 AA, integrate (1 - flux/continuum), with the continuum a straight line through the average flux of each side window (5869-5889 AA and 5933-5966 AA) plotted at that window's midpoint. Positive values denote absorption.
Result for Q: 2.1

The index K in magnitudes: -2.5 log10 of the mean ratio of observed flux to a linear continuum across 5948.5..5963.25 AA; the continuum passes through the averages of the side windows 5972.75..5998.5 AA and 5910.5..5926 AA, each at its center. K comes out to 0.06 mag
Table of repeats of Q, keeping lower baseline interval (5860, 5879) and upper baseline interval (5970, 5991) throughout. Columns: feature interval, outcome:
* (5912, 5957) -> -0.3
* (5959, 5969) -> 0.1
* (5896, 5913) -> 0.3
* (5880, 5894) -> 1.3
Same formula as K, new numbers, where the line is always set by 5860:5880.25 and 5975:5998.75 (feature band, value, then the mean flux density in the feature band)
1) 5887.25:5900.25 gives 0.158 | 1.76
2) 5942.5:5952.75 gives 0.010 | 2.02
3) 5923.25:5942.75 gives -0.040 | 2.11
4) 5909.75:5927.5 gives -0.020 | 2.07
